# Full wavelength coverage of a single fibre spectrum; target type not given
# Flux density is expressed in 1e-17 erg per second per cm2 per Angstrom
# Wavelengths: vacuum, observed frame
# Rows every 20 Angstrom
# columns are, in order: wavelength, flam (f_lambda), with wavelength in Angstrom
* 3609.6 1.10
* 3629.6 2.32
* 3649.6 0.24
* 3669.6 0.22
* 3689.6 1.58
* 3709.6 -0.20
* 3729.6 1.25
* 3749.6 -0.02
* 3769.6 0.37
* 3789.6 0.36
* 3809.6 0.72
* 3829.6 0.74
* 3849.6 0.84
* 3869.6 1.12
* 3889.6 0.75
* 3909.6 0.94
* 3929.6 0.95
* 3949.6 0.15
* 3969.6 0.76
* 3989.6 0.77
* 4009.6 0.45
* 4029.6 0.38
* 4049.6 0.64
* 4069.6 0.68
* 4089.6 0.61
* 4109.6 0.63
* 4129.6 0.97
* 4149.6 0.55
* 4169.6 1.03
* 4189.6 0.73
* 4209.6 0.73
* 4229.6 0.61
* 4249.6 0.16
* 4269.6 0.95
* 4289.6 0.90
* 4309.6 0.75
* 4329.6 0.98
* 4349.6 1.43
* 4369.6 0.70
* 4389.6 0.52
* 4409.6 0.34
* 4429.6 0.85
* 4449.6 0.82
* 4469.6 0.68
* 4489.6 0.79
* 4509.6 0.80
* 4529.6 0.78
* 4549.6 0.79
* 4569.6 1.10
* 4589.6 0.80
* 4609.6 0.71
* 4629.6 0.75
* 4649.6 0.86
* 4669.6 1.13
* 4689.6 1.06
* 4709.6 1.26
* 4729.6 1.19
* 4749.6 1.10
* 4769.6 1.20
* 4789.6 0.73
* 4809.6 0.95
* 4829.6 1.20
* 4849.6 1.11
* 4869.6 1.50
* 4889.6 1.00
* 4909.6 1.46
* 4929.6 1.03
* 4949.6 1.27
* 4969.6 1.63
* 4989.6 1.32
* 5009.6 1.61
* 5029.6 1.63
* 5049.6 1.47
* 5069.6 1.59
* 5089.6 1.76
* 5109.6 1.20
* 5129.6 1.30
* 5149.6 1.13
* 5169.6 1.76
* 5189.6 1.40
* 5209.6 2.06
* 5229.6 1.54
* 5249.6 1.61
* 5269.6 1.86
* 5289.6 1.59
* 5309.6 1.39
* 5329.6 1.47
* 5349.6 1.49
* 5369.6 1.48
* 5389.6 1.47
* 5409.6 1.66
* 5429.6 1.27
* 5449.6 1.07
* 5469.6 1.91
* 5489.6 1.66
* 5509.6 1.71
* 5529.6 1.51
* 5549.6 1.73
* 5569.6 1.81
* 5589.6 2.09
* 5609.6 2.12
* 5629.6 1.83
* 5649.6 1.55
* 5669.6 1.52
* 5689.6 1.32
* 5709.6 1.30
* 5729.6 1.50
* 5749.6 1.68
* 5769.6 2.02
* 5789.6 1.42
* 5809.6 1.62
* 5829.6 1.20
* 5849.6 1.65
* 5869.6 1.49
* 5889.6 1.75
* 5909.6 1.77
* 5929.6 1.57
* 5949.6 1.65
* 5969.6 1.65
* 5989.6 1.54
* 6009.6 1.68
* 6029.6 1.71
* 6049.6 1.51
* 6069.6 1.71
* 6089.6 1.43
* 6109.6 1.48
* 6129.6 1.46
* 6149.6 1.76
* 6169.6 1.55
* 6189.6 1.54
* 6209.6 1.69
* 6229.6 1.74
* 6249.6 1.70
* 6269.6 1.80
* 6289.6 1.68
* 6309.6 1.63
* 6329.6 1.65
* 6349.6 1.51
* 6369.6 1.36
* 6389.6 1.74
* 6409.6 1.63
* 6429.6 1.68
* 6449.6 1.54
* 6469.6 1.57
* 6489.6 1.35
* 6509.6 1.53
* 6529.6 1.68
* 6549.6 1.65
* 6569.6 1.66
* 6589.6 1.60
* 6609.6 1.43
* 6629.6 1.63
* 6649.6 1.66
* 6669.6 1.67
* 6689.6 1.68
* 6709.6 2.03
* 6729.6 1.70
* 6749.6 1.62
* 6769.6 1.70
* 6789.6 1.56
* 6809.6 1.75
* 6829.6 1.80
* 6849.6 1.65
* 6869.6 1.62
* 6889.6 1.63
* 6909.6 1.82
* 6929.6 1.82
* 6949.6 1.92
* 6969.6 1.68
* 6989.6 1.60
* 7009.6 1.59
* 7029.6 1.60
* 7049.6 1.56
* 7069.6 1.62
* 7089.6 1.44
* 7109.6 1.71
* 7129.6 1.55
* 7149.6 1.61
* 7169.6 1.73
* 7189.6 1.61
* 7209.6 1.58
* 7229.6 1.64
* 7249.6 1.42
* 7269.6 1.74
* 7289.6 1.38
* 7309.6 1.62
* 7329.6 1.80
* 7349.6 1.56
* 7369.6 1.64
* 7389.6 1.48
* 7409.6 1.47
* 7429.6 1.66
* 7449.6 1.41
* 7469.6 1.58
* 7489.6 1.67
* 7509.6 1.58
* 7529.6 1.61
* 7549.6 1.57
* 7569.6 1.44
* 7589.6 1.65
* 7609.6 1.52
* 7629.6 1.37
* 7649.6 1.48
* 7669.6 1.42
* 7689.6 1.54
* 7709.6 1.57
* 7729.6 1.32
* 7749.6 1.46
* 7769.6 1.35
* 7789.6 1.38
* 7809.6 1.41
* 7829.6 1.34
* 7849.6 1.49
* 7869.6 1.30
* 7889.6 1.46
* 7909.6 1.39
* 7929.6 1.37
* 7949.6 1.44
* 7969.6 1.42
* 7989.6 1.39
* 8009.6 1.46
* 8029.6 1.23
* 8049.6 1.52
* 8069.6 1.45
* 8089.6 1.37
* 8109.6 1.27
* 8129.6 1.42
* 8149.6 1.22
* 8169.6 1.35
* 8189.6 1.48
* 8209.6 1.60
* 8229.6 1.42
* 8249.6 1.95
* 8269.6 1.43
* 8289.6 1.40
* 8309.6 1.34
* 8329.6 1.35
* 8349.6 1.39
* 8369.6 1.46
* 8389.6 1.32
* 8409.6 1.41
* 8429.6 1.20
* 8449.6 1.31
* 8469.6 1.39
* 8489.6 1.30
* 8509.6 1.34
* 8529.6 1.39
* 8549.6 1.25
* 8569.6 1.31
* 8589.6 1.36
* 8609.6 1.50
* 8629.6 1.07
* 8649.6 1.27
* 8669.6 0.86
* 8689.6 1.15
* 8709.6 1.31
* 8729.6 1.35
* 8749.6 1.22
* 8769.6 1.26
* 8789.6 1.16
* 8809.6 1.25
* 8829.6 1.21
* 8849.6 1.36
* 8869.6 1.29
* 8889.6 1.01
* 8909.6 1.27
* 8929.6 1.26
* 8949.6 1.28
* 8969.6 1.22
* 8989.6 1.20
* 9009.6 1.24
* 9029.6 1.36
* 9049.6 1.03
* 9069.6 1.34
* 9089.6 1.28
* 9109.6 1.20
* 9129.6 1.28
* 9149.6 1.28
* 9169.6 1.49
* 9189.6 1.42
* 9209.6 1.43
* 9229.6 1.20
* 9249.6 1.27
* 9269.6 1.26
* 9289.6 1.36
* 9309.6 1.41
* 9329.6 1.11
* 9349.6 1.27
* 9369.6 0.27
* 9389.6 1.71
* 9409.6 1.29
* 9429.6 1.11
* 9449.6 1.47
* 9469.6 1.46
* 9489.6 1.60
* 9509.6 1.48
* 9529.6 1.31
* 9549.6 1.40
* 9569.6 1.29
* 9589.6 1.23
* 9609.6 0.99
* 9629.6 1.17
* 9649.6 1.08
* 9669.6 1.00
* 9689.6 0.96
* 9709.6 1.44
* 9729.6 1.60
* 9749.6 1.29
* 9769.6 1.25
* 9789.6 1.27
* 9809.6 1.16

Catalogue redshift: 0.25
